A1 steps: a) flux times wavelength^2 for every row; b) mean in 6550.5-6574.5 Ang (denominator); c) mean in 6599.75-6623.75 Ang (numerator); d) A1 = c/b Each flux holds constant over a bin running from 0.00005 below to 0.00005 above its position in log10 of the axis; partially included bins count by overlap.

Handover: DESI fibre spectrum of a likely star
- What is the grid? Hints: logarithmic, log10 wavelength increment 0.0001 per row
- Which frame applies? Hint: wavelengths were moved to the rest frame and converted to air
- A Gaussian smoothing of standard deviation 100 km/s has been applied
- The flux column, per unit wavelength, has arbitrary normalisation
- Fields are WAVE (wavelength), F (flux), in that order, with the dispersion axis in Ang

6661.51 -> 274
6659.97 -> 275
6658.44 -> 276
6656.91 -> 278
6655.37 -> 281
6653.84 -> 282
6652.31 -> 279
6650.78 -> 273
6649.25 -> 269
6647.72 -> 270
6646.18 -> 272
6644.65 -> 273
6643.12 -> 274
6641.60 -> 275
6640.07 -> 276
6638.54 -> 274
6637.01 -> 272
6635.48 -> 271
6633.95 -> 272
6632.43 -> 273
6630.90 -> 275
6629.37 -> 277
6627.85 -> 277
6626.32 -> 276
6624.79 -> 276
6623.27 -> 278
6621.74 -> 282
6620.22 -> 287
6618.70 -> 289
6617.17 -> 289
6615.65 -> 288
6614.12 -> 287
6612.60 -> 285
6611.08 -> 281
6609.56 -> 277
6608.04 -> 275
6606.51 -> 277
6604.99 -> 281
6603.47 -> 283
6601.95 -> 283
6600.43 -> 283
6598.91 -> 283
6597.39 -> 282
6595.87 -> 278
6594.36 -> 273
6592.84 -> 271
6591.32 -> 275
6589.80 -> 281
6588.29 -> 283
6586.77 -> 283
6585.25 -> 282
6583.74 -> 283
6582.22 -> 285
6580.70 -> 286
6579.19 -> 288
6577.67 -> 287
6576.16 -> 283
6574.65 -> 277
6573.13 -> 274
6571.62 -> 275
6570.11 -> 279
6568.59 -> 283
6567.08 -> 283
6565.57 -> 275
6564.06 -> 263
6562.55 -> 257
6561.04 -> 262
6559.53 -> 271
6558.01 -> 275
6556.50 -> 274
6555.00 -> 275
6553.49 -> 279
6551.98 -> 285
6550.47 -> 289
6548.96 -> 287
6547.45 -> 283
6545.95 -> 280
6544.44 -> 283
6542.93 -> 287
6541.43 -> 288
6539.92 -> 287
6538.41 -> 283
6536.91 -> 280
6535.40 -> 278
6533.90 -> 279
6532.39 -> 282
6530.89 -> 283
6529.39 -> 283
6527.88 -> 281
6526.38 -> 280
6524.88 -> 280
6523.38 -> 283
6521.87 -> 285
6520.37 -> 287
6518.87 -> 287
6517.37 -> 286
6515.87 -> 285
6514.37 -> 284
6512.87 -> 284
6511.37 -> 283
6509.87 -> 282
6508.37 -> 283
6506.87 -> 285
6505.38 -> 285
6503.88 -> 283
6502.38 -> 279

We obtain 1.05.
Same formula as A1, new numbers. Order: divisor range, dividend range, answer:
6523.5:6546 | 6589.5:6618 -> 1.01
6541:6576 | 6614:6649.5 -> 1.02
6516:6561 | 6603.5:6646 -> 1.01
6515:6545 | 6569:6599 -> 1.01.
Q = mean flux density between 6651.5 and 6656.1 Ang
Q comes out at 281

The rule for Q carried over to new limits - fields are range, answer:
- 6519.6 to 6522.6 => 286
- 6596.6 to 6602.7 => 283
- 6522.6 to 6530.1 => 281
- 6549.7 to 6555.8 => 282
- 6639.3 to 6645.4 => 275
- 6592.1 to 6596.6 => 274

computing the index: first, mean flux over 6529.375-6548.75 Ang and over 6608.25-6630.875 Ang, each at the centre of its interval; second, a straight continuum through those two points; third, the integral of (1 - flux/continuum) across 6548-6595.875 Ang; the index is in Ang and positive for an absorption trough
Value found 0.7 Ang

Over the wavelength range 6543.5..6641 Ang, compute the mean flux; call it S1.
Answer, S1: 279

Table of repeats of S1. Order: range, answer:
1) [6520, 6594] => 280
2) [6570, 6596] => 280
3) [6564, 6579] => 279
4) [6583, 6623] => 282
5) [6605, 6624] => 283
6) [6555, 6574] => 273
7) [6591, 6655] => 278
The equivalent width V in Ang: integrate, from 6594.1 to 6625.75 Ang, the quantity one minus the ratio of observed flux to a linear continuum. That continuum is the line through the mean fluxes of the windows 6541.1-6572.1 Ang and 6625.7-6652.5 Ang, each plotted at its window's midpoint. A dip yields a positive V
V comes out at -0.78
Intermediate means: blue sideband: 278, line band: 282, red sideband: 274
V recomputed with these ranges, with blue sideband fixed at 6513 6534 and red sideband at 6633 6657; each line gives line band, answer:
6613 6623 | -0.37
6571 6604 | -0.26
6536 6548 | -0.08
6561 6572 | 0.29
